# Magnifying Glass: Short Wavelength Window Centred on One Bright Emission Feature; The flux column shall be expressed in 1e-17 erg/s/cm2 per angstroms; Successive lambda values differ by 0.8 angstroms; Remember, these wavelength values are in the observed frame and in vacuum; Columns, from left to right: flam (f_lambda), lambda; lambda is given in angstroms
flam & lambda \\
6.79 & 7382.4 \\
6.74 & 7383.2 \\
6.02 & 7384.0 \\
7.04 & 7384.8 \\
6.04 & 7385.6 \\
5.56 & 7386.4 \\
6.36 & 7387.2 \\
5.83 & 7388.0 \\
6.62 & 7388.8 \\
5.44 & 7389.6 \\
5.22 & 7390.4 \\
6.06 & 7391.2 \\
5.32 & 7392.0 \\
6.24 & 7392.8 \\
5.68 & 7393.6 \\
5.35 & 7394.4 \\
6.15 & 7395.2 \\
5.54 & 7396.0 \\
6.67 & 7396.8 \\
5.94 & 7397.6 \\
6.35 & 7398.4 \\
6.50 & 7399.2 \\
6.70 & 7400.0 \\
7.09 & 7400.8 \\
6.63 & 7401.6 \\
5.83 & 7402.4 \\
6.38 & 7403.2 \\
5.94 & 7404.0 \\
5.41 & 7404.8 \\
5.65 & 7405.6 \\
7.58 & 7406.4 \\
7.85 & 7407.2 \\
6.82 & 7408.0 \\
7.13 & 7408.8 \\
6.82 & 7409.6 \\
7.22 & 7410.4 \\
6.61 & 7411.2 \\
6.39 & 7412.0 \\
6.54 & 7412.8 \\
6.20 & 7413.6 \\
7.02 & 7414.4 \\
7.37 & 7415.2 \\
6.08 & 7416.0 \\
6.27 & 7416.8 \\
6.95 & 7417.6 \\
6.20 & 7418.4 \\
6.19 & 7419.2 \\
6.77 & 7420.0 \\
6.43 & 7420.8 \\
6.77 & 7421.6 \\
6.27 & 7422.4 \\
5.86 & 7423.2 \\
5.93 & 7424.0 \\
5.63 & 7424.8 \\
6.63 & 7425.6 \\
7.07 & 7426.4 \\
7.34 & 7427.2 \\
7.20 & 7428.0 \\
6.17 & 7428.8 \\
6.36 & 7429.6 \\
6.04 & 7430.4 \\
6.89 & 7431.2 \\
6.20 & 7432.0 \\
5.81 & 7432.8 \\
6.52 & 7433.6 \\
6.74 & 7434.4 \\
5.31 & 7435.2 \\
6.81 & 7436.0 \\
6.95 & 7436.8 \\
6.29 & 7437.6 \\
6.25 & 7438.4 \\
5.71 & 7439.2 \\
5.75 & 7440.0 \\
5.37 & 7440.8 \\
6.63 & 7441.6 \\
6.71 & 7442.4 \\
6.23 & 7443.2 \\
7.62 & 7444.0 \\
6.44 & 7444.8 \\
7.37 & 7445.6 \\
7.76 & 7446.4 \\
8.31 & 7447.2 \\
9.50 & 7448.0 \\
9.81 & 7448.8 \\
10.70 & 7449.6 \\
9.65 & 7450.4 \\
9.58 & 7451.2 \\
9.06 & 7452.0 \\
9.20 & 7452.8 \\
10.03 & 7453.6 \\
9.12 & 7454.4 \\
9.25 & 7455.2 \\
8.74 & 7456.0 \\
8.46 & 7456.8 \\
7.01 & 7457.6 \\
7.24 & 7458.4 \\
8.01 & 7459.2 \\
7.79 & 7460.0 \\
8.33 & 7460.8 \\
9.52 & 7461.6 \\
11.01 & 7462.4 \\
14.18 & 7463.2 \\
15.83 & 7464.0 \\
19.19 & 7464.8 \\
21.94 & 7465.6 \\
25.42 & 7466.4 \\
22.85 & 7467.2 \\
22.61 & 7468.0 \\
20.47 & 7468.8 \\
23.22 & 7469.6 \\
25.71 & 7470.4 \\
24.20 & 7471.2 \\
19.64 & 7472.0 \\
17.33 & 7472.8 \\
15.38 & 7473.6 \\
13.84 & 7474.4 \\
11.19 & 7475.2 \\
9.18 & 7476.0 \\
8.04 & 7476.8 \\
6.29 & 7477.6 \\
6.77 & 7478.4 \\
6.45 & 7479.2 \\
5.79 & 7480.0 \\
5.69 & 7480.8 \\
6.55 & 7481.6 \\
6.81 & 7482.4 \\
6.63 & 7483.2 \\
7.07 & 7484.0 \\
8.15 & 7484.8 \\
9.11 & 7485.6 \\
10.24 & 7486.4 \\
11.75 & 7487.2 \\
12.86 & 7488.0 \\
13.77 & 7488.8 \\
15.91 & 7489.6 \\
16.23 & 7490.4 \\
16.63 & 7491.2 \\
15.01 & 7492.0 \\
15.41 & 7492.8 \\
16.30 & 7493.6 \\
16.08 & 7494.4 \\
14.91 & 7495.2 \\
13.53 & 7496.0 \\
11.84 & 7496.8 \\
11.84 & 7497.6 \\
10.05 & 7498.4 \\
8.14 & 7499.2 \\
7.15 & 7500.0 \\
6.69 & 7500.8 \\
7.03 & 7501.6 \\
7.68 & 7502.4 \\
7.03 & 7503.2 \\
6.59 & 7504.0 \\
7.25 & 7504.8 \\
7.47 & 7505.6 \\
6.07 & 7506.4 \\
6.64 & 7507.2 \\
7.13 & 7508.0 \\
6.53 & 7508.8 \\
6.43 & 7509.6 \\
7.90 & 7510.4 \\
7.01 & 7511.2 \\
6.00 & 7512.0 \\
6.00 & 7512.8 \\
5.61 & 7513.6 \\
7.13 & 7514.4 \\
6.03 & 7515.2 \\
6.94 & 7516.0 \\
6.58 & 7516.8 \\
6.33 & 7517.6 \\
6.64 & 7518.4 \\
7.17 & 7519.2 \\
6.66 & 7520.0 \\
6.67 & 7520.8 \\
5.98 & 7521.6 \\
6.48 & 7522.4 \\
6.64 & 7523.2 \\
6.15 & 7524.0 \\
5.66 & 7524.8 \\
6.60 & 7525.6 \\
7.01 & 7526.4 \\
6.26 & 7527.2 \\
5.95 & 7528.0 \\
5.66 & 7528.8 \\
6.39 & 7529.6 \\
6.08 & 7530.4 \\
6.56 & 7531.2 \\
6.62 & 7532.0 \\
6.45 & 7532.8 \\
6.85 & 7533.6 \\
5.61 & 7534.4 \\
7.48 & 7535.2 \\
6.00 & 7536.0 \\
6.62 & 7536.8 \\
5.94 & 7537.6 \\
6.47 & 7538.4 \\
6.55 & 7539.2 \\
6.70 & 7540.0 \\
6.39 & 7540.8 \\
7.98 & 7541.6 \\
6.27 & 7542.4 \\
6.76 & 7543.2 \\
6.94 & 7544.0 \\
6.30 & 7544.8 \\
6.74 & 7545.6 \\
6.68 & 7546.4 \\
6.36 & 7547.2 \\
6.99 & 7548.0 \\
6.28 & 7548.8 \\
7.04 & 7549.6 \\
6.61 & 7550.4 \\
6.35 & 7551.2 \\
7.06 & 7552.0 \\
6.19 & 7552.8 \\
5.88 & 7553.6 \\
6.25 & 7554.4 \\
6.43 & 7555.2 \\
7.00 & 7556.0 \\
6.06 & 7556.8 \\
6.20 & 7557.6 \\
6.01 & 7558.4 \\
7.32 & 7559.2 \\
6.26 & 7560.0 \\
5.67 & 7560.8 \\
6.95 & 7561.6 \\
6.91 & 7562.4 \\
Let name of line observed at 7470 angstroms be H-alpha 6563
